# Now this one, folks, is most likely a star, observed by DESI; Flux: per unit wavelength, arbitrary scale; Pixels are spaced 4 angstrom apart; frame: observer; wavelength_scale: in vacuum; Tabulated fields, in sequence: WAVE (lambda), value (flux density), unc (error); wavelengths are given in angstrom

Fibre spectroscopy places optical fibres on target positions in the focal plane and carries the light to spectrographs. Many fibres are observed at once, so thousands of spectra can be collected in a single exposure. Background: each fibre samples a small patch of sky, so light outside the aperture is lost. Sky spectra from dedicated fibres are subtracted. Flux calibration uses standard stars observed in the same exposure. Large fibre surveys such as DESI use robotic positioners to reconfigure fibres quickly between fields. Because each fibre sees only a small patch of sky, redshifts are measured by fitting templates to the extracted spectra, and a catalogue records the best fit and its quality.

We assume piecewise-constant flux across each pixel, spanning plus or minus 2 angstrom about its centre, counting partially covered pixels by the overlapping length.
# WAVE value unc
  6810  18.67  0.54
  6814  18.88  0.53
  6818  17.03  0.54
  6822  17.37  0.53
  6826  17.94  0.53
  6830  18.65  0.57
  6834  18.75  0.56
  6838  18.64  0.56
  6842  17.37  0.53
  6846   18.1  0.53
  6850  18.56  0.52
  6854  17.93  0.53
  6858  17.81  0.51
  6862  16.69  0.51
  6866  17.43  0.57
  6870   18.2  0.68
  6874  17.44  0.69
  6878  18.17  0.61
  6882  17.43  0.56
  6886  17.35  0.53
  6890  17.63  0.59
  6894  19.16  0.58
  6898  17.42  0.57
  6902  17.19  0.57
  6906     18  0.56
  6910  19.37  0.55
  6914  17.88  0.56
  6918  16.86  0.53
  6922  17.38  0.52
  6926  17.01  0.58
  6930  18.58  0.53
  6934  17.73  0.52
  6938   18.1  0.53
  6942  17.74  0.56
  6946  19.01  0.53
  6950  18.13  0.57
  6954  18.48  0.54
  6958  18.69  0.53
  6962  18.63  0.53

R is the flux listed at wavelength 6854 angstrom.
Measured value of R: 17.93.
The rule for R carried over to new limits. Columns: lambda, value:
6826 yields 17.94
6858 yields 17.81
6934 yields 17.73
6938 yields 18.1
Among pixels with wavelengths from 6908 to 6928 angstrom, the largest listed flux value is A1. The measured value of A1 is 19.37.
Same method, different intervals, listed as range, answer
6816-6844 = 18.75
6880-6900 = 19.16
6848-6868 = 18.56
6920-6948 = 19.01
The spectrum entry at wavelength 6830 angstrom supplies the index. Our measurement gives 18.65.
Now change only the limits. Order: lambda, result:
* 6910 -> 19.37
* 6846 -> 18.1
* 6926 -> 17.01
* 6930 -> 18.58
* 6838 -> 18.64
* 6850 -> 18.56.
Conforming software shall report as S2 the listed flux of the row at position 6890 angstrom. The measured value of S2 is 17.63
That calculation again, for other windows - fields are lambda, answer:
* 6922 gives 17.38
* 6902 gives 17.19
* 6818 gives 17.03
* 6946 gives 19.01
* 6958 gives 18.69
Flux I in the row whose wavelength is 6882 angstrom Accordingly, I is 17.43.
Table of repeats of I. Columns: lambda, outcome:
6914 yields 17.88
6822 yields 17.37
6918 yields 16.86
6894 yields 19.16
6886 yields 17.35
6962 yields 18.63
